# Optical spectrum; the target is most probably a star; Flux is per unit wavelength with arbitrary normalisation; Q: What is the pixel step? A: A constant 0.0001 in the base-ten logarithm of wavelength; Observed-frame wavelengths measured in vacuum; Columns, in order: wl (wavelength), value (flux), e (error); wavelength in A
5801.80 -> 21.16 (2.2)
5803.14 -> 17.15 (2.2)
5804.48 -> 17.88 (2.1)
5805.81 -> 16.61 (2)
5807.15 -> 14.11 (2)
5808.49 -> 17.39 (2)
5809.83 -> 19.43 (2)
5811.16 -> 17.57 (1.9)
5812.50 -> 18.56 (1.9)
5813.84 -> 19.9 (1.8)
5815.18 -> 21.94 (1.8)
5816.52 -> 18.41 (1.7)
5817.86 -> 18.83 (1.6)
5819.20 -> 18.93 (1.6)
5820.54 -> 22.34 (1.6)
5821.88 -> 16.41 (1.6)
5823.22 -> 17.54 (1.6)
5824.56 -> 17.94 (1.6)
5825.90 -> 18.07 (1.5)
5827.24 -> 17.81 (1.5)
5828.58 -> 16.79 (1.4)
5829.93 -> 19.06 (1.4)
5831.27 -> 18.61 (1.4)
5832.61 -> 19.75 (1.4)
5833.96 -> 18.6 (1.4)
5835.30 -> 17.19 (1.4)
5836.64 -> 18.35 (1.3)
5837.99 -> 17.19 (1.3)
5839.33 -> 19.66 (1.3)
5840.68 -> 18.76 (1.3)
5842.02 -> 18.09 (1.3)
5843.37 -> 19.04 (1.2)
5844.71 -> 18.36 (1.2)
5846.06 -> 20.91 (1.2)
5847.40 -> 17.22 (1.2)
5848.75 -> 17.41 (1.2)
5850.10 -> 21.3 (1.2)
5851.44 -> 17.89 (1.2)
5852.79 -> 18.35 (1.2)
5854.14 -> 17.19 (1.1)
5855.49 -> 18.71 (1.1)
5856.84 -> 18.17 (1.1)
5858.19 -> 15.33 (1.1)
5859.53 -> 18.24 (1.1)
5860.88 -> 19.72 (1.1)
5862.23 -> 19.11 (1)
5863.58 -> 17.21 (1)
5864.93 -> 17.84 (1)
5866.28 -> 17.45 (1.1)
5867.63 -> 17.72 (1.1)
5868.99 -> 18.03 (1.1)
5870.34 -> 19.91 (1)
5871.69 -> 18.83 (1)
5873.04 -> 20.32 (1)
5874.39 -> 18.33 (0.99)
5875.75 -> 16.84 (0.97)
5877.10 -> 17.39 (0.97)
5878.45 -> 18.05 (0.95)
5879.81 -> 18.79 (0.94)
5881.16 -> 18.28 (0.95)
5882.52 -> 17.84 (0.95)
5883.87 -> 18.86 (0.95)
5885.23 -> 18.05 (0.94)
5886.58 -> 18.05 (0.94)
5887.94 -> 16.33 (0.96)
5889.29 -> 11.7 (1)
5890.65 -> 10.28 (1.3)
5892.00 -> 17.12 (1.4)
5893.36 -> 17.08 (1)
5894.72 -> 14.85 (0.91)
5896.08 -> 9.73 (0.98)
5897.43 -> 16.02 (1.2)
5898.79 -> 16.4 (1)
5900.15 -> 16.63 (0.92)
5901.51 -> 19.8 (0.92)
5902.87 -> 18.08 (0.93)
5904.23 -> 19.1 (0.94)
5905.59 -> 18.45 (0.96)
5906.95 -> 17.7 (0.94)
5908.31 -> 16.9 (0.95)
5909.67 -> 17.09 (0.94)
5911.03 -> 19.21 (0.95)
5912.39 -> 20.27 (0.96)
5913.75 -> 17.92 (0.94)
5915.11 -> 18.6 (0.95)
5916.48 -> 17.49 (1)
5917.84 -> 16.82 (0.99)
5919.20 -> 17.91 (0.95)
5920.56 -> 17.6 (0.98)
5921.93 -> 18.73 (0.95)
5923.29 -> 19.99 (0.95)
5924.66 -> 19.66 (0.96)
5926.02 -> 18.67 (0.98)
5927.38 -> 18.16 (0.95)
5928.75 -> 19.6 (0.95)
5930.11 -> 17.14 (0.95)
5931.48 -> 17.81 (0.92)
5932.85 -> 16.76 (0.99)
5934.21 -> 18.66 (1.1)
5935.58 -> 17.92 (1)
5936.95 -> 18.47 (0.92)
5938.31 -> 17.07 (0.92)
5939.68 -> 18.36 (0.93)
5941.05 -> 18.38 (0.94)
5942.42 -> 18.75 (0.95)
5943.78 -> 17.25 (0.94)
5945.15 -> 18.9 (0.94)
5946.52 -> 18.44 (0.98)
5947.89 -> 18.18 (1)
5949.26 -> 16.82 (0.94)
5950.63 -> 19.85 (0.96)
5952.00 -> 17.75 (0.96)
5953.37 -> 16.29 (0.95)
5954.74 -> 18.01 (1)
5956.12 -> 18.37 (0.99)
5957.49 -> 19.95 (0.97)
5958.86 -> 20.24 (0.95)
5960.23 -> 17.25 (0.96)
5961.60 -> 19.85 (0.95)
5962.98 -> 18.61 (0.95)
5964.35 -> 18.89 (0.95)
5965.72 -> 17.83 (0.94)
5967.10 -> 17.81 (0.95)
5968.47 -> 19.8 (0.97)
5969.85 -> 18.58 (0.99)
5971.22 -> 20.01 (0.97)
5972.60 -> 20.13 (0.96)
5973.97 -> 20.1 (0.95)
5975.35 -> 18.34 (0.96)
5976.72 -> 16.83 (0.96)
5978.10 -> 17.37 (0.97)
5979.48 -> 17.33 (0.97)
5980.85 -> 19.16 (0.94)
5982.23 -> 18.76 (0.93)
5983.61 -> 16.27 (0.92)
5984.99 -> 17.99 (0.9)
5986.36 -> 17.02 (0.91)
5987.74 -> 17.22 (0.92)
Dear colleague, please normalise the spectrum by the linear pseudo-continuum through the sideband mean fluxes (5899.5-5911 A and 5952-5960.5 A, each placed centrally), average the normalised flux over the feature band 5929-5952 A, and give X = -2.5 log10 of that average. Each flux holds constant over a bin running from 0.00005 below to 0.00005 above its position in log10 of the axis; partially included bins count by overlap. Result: 0.01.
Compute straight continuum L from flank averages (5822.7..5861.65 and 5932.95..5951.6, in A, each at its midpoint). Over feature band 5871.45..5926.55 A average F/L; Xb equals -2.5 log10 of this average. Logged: 0.05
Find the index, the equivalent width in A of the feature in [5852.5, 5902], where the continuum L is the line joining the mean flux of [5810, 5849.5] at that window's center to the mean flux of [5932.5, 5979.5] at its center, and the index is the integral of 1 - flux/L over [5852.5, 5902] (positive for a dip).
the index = 3.5 A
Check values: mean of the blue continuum 18.6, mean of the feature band 17.2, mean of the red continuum 18.4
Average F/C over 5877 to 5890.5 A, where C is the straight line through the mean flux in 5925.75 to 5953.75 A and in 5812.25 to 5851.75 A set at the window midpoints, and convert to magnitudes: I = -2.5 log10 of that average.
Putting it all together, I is 0.08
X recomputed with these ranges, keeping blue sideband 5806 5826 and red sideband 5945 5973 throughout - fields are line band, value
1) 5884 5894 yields 0.18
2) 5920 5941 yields 0.02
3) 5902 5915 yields 0.01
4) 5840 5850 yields -0.01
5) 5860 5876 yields 0.00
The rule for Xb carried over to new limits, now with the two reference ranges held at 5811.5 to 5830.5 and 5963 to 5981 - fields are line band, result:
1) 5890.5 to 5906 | 0.148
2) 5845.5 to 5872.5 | 0.022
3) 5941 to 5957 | 0.032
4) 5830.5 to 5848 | 0.006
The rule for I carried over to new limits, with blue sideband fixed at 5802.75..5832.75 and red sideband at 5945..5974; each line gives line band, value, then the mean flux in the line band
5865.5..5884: 0.008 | 18.3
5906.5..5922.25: 0.032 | 18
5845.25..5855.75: -0.013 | 18.6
